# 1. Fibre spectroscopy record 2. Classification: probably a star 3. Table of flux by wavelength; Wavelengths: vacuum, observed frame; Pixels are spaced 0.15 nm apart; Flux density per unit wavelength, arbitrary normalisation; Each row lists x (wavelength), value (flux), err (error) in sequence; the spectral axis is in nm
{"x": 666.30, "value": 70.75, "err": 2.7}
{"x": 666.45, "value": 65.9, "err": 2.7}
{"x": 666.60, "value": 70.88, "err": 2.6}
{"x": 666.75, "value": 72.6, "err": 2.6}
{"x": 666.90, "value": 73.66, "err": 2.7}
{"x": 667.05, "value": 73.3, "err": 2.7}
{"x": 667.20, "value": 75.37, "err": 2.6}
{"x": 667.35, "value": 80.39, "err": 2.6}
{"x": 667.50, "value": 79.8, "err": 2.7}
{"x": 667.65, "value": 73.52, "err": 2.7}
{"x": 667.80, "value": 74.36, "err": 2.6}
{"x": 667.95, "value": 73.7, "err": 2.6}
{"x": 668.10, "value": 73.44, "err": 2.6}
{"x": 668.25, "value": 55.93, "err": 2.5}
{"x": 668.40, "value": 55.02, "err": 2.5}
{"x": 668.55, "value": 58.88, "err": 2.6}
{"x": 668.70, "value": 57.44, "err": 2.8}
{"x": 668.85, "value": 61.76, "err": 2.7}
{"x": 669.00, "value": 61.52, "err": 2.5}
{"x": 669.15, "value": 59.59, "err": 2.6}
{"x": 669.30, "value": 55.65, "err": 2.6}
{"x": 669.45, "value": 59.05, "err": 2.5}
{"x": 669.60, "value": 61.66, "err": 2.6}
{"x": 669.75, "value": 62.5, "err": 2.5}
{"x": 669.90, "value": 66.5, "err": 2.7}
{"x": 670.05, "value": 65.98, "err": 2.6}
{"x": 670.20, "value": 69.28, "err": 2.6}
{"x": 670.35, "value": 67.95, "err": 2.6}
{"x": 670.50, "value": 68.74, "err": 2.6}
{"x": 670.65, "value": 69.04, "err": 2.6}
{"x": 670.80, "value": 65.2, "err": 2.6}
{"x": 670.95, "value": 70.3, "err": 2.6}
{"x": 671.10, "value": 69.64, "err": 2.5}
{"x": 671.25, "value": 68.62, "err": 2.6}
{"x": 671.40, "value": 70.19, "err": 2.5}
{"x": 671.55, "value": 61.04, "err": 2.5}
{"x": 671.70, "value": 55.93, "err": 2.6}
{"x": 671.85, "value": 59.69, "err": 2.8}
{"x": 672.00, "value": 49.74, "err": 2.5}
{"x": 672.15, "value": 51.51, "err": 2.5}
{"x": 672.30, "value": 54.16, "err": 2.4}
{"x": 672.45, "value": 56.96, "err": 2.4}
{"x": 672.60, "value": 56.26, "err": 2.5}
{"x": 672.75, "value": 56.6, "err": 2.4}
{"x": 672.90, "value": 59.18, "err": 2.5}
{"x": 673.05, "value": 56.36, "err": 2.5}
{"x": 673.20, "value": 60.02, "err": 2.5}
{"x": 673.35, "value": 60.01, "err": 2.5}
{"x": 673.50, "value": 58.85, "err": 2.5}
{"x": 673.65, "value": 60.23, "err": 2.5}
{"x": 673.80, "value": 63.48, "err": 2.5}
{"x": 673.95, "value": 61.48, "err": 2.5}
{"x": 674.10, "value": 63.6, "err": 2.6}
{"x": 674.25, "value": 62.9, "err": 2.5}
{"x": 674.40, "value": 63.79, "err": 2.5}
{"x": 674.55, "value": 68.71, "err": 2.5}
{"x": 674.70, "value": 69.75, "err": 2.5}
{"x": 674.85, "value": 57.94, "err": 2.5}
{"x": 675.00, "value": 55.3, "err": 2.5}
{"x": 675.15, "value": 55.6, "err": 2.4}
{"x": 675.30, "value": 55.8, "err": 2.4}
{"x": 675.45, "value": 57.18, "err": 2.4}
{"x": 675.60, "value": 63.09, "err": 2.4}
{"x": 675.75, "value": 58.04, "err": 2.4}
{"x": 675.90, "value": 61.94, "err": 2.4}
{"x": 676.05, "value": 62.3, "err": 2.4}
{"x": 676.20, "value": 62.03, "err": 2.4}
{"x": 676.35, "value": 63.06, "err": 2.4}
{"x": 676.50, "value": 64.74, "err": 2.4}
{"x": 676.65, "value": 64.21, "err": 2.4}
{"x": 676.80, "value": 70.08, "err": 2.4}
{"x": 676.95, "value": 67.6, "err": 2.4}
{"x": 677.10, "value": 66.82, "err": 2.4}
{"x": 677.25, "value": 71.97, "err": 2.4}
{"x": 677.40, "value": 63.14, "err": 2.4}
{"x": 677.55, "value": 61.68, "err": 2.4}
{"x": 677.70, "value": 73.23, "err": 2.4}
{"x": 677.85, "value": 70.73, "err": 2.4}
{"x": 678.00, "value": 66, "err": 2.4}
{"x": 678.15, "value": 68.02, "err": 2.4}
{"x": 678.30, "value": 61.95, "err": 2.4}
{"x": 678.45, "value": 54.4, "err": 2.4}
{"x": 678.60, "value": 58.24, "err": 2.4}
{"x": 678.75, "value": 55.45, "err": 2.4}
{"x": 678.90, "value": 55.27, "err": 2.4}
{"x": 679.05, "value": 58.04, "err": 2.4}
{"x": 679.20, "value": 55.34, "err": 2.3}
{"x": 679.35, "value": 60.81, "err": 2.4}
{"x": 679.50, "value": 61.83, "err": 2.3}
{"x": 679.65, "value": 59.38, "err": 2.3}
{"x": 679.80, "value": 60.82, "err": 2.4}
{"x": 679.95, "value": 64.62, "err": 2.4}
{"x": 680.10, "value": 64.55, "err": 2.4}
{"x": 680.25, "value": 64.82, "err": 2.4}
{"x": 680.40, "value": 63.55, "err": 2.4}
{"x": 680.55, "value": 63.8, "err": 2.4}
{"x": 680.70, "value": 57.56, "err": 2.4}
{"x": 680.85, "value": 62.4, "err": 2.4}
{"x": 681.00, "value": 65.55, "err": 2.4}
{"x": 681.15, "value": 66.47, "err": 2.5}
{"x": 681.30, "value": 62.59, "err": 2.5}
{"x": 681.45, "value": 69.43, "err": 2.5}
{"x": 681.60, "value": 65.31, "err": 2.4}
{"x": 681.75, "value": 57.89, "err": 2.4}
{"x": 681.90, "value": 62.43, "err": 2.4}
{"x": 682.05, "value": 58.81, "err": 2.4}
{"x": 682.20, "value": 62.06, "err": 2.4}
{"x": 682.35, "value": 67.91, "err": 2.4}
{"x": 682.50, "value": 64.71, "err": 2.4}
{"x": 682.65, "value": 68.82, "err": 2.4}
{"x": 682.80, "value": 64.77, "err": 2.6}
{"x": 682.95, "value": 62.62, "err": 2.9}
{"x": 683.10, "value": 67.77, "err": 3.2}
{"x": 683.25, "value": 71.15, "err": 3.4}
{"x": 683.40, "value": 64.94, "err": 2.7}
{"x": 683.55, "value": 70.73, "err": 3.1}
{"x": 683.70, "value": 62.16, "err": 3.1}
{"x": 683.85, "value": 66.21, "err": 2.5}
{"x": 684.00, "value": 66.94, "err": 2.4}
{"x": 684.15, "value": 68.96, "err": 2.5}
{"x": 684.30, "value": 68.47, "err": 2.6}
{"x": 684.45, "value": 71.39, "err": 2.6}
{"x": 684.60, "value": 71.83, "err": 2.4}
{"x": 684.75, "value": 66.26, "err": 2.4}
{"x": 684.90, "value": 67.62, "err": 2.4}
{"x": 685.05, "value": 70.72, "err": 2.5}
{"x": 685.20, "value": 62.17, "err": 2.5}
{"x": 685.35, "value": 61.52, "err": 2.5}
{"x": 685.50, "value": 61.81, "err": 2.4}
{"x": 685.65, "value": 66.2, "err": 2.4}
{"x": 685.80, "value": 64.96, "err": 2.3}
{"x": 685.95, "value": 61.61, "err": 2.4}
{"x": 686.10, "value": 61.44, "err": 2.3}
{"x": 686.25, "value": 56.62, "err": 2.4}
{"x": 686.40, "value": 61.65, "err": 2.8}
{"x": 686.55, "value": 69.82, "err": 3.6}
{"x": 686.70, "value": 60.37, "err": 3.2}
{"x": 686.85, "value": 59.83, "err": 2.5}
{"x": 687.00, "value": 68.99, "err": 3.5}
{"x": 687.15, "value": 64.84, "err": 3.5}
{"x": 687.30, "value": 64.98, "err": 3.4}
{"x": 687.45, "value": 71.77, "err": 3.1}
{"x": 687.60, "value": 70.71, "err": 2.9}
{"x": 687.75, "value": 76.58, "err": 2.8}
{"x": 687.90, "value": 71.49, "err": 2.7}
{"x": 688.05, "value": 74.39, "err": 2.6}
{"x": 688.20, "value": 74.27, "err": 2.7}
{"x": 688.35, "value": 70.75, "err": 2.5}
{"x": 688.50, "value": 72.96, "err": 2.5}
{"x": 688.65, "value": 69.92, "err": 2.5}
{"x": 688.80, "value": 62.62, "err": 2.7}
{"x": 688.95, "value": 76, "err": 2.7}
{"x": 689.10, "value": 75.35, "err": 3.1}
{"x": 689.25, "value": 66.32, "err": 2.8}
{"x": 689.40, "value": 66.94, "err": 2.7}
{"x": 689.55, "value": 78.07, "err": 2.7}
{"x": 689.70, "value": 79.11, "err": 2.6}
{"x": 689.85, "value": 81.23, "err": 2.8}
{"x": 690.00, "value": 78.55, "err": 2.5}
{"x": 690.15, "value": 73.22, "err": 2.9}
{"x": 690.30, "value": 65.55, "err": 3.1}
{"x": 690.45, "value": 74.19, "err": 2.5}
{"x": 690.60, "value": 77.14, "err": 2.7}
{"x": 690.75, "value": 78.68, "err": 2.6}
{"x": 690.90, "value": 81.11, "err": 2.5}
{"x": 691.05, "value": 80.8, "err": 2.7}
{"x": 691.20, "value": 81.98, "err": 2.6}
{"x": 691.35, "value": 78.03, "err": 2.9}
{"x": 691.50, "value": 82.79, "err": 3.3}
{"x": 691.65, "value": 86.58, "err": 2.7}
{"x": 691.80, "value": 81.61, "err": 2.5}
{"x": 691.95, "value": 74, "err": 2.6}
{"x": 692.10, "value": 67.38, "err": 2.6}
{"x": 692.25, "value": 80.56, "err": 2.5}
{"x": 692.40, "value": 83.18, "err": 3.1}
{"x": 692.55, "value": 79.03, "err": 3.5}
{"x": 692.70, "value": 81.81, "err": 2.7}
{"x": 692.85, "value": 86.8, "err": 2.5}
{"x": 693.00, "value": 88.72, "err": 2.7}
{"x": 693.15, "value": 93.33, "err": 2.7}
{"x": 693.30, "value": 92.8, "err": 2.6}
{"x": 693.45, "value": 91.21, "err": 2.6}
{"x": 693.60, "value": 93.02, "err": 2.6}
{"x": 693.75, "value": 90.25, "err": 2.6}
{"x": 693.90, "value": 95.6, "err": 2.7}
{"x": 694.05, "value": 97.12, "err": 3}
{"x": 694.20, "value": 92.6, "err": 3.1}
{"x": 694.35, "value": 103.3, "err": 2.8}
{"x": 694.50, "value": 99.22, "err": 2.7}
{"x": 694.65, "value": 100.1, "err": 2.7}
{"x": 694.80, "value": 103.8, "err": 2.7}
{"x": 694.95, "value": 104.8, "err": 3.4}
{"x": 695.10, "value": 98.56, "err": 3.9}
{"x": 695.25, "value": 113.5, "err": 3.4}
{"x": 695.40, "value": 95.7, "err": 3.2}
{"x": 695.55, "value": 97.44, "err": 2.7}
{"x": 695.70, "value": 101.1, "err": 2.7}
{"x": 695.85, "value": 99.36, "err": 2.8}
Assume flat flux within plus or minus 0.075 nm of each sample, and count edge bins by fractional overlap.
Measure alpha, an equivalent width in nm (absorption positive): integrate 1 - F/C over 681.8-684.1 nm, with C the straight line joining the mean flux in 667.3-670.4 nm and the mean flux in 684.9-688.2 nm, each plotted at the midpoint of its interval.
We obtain 0.017 nm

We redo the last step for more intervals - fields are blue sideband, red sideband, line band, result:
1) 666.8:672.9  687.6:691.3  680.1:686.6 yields 0.579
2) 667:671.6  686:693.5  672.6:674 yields 0.182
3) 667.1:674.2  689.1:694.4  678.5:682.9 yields 0.620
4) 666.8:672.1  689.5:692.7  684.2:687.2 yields 0.408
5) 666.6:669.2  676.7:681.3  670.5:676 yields 0.416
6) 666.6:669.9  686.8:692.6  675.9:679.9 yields 0.411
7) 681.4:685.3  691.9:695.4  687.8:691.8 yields 0.337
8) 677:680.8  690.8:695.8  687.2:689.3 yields 0.240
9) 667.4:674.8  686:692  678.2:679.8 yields 0.210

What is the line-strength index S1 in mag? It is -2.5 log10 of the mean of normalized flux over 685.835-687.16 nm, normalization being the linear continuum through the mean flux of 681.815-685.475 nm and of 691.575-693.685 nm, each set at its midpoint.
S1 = 0.15 mag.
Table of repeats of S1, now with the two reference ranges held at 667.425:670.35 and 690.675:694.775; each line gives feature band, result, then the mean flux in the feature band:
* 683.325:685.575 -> 0.18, 66.8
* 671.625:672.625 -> 0.23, 54.8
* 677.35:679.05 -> 0.18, 62.3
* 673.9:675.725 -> 0.15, 61.2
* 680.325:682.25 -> 0.21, 62.9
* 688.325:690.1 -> 0.14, 73.2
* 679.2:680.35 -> 0.20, 62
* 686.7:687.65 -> 0.23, 66.2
